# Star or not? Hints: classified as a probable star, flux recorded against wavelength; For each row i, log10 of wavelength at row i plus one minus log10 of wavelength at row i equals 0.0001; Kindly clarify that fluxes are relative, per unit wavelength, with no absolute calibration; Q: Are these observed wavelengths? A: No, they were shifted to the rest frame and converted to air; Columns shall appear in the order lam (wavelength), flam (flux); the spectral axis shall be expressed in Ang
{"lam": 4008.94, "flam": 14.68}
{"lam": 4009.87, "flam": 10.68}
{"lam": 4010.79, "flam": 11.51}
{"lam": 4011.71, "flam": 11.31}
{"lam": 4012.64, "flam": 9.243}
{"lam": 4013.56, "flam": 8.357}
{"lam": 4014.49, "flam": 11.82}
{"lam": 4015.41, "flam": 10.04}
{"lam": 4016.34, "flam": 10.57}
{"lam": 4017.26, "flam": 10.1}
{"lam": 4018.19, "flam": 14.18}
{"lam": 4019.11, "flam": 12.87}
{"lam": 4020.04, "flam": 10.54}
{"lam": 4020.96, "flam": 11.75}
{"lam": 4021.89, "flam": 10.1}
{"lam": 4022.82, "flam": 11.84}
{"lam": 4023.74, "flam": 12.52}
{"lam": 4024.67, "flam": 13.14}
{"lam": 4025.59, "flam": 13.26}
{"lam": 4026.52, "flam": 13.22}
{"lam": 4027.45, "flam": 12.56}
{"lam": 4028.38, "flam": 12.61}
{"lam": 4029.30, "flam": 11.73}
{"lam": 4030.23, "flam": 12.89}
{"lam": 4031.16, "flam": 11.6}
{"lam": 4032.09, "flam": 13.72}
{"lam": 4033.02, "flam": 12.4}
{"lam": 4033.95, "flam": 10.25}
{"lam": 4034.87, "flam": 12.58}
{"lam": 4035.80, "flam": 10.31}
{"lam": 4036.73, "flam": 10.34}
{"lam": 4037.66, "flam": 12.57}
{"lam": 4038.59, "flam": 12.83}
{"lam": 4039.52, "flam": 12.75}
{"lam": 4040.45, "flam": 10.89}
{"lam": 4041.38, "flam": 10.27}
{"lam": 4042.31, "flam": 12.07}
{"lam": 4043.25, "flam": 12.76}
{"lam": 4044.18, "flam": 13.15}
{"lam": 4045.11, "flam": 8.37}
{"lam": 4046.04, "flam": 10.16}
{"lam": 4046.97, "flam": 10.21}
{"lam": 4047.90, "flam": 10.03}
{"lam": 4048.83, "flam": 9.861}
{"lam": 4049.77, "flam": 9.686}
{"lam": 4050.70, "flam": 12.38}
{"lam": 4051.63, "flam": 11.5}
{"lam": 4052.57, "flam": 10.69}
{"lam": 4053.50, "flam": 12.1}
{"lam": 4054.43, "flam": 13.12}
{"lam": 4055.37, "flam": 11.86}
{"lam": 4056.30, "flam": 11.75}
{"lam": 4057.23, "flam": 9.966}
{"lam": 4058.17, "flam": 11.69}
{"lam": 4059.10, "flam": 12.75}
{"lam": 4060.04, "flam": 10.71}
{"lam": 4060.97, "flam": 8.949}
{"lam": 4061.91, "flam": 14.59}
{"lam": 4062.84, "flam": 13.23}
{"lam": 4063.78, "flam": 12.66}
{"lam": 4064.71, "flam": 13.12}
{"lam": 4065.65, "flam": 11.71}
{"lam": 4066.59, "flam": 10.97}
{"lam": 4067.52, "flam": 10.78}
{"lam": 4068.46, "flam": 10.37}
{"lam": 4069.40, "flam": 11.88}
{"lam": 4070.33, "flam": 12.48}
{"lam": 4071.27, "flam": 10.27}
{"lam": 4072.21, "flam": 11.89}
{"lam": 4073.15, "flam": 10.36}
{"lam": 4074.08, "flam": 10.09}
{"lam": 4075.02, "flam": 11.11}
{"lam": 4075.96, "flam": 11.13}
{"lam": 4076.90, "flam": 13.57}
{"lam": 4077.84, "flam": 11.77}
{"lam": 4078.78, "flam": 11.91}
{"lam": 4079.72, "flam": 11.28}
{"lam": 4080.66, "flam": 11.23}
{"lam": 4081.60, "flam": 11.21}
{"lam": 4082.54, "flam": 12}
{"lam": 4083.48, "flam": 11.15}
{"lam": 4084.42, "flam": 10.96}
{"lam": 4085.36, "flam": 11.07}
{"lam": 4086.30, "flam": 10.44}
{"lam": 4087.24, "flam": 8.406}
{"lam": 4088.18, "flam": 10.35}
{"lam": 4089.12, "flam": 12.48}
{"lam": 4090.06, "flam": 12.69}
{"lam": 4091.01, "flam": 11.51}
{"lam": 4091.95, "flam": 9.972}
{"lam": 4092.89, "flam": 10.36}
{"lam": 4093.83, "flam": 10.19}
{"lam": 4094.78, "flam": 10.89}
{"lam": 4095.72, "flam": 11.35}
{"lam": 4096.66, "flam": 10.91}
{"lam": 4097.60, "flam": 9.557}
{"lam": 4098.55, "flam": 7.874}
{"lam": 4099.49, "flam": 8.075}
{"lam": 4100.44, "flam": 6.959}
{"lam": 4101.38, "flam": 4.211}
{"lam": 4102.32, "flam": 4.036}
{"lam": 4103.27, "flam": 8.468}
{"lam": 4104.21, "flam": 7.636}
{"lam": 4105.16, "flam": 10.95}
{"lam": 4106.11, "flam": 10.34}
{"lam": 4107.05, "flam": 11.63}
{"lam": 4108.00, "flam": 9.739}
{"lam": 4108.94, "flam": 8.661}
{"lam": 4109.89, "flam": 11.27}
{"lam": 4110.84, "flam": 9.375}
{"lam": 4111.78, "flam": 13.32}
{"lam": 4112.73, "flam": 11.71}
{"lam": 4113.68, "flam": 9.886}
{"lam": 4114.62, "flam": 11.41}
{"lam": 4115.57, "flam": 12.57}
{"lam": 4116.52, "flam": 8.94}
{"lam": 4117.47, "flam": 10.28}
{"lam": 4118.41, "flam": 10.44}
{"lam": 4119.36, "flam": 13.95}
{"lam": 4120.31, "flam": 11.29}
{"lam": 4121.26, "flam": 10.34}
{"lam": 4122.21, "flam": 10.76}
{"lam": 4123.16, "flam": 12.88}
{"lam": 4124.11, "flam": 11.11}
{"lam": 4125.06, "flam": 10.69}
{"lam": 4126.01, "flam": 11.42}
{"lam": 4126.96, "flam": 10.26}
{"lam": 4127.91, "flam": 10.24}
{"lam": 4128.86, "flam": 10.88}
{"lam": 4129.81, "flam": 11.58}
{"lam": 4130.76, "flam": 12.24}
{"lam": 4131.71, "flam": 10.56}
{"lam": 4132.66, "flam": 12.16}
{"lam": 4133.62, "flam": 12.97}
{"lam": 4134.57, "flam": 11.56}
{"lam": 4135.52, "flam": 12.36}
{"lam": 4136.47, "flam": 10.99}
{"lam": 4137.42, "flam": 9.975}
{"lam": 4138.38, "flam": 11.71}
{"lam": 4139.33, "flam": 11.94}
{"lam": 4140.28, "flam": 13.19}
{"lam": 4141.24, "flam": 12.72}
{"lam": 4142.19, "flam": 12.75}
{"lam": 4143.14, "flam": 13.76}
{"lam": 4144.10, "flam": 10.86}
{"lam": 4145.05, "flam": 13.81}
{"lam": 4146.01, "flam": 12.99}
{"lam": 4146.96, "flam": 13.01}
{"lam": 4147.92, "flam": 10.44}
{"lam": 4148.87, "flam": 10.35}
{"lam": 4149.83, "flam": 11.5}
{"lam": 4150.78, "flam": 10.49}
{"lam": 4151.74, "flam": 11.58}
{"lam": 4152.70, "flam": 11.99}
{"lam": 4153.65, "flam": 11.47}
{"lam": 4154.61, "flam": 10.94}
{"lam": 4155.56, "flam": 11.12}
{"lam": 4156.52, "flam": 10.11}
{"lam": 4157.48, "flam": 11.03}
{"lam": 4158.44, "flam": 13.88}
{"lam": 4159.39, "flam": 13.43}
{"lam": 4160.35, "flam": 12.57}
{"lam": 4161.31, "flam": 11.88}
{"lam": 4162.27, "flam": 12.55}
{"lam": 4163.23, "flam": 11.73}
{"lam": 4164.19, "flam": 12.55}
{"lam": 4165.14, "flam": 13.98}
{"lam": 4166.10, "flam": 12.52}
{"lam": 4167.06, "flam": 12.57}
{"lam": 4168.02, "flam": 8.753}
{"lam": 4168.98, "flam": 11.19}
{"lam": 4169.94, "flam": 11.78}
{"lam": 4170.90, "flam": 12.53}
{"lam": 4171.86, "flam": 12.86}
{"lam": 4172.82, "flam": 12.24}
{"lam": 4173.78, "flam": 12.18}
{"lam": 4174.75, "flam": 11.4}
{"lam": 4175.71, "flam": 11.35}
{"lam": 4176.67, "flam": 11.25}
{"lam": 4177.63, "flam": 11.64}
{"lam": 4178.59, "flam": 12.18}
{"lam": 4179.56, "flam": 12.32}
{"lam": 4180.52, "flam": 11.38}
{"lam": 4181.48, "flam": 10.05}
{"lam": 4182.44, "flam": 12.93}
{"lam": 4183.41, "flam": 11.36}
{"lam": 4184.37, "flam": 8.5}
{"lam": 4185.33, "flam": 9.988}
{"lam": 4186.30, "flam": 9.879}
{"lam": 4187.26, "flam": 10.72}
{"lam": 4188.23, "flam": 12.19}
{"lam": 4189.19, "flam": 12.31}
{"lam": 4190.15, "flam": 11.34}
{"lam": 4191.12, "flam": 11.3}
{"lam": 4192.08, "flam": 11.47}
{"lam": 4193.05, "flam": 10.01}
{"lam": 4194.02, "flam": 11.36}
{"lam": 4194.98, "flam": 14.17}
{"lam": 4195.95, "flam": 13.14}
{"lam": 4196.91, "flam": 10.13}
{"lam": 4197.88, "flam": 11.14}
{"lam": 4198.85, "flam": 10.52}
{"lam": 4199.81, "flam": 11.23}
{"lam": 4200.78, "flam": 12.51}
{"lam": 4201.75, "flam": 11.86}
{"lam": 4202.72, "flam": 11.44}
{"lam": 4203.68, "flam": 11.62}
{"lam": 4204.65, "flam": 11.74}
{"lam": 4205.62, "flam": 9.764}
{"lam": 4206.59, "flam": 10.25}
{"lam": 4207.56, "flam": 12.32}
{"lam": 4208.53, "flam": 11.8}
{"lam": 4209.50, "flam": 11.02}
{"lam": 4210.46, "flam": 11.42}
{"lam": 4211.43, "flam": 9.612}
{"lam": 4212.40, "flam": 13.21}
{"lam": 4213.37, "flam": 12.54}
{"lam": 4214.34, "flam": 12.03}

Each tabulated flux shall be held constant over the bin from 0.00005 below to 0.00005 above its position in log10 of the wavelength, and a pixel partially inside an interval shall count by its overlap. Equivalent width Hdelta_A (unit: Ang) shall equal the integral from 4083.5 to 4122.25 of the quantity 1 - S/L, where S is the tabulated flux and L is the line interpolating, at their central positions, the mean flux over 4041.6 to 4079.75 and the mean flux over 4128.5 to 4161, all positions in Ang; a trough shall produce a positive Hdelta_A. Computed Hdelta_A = 5.0 Ang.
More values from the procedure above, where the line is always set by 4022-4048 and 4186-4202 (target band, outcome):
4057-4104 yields 4.2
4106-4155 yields 0.9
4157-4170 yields -0.7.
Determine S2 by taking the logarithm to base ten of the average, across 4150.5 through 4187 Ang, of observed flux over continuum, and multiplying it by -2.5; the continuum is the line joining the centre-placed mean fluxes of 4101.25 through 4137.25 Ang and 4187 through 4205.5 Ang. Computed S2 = -0.04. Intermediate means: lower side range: 10.7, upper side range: 11.6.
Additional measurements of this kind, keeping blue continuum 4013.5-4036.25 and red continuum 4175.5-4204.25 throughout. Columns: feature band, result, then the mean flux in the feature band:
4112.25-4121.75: 0.05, 11.1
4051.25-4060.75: 0.02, 11.5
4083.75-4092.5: 0.08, 10.9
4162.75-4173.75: -0.06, 12.1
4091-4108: 0.27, 9.11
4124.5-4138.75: 0.02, 11.3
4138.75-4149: -0.08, 12.4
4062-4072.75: -0.01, 11.8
